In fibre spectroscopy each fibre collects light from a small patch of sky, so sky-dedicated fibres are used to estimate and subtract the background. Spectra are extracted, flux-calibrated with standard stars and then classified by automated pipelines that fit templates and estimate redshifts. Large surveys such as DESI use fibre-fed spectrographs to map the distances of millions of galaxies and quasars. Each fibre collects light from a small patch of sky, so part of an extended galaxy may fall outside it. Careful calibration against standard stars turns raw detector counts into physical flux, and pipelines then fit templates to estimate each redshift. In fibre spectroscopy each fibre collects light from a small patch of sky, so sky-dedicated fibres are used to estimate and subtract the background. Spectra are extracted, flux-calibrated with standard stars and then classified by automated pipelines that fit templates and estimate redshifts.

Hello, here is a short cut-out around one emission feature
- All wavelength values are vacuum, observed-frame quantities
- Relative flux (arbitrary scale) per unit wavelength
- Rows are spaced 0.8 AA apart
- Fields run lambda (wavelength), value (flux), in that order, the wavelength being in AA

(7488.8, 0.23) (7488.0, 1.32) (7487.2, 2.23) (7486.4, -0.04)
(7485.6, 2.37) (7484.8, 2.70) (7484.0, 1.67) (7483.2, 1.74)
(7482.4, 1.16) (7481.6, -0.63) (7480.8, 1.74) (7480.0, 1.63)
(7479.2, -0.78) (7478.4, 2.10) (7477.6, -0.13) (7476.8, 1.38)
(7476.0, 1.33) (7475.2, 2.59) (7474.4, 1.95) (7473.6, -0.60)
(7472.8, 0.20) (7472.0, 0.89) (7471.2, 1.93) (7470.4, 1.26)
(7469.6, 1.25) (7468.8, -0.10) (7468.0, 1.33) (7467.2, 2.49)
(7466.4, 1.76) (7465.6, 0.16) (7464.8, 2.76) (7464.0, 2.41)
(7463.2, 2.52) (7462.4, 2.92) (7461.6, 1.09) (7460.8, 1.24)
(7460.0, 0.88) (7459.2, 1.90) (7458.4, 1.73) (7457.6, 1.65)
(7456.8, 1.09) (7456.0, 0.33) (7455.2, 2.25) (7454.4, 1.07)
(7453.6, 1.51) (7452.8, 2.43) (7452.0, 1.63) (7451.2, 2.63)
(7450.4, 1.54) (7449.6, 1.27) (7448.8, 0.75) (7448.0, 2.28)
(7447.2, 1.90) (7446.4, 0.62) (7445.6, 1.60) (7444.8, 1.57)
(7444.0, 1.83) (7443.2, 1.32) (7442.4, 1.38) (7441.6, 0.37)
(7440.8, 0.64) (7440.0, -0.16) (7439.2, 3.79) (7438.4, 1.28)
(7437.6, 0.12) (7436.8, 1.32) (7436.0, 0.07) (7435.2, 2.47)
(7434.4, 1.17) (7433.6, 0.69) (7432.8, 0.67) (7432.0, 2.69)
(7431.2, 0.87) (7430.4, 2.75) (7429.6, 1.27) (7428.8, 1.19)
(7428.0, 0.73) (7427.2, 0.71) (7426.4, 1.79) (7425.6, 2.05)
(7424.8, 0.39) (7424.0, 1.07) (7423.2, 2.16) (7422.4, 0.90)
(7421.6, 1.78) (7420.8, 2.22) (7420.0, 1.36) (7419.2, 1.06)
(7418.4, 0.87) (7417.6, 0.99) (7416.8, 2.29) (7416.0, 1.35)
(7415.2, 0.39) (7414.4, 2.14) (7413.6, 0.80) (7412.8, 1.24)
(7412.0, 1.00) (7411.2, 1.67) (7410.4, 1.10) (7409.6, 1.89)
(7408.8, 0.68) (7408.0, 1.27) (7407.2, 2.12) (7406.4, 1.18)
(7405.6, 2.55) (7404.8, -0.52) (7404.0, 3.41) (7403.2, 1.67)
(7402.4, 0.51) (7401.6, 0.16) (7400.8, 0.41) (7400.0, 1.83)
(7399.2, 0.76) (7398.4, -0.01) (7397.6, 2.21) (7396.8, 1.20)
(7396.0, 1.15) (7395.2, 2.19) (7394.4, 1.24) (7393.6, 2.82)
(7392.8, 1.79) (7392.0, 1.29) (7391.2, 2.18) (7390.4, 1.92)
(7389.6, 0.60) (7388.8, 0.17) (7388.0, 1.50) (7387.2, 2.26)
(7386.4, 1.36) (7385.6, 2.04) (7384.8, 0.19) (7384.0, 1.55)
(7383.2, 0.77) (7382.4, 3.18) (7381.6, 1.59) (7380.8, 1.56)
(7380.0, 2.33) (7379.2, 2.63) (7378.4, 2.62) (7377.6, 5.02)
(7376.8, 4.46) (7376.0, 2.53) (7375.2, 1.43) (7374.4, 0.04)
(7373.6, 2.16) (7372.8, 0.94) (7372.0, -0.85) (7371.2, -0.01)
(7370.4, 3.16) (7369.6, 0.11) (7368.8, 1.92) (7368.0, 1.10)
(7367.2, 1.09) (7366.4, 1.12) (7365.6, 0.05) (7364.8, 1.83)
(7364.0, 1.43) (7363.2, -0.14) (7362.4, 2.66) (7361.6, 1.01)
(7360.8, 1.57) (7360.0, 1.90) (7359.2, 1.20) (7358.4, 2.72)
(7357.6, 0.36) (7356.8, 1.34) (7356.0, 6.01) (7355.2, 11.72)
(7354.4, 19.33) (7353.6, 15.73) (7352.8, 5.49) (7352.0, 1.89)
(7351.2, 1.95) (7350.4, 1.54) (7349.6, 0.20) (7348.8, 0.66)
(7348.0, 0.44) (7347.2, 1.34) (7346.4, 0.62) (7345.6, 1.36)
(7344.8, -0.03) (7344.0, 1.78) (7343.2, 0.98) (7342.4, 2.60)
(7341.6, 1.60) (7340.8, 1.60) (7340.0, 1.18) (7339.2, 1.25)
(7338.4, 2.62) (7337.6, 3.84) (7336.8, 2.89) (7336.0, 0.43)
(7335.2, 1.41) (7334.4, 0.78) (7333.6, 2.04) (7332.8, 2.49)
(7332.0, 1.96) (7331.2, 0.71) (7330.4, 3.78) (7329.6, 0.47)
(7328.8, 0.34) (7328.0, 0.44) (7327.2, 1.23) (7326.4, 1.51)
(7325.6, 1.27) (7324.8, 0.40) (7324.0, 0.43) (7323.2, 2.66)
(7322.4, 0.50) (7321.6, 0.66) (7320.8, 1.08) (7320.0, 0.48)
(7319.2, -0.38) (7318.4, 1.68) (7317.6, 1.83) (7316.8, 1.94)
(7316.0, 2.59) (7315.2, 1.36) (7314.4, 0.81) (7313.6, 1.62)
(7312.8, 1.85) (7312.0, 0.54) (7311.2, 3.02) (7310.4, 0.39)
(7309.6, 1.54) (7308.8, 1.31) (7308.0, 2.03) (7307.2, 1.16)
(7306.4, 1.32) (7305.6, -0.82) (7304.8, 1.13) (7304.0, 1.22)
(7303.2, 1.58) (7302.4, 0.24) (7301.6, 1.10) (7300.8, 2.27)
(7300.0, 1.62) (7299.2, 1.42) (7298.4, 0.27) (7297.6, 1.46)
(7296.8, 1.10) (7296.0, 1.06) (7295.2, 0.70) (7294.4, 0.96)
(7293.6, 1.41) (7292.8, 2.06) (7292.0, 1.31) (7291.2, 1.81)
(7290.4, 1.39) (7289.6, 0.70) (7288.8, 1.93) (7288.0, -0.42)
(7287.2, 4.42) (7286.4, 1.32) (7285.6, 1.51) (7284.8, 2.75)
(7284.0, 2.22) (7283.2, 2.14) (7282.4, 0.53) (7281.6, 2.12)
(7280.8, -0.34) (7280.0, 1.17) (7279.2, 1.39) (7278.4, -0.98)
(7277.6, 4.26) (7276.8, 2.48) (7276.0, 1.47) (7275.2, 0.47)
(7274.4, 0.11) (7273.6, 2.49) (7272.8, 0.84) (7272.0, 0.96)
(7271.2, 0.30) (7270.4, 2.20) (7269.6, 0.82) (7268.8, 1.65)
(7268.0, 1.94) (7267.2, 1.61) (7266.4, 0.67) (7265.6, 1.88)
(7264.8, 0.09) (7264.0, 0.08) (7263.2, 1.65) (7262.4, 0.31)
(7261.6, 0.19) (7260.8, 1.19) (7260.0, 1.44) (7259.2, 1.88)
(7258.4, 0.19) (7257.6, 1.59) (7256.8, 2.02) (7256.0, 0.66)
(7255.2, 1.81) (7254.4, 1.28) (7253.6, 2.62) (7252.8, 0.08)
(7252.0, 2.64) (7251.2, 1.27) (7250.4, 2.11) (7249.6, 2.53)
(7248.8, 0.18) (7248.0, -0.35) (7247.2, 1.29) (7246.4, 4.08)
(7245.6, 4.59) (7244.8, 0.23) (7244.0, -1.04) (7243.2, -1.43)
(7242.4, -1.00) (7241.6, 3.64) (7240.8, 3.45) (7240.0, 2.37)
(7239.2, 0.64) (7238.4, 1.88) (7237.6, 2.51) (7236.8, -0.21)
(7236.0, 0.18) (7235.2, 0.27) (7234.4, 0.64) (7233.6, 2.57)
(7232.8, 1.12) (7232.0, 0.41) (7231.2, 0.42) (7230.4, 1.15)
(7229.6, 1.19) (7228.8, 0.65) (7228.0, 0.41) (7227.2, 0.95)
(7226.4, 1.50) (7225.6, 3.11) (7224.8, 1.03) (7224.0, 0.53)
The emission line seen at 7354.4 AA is Halpha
